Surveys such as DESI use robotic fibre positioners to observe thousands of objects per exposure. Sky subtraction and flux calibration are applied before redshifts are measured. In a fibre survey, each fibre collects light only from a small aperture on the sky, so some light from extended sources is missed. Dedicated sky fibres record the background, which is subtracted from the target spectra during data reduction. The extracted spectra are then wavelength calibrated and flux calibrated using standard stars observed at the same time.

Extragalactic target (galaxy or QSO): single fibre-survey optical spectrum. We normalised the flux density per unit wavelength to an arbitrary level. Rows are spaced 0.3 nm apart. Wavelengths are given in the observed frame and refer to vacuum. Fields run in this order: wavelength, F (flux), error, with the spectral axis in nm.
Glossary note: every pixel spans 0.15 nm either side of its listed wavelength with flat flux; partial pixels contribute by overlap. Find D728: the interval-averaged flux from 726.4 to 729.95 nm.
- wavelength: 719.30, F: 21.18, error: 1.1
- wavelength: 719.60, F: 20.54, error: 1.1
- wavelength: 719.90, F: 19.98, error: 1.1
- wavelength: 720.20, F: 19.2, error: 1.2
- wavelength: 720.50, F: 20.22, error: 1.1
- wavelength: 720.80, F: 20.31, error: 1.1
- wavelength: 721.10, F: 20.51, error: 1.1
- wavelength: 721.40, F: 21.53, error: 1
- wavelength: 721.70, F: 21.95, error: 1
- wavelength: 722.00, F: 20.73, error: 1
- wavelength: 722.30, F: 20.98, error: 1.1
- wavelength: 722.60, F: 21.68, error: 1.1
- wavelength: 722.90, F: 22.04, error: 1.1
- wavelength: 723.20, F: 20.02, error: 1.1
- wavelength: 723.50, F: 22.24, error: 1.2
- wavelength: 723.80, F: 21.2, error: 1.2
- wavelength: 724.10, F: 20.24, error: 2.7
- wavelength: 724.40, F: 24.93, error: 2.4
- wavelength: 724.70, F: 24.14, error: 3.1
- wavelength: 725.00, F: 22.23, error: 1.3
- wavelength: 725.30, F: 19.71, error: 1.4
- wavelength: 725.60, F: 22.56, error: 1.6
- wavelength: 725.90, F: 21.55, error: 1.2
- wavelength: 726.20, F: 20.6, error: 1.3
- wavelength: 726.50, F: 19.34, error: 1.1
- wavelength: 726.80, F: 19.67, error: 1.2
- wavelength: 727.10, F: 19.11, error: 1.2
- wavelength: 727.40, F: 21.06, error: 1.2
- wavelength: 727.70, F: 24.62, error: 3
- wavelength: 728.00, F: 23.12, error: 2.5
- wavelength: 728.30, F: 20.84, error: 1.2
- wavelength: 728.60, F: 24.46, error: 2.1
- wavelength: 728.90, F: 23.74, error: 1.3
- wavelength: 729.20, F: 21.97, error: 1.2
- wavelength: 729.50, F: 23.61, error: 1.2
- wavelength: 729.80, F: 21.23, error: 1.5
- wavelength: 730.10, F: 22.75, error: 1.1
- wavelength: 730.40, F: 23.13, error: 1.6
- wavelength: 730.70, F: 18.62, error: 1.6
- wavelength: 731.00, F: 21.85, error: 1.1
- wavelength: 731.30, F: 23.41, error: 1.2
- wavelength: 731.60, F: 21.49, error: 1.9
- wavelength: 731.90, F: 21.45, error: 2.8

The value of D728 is 21.9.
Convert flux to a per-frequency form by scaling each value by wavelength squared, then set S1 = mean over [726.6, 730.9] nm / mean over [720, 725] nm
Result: 1.0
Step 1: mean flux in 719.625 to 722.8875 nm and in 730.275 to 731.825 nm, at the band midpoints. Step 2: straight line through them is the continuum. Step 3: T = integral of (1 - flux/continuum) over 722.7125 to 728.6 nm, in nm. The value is -0.125 nm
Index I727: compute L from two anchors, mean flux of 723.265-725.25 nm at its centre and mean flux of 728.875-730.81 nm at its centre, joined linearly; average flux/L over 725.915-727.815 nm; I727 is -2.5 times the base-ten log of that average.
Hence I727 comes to 0.074 mag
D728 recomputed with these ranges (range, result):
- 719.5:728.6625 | 21.3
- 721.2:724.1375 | 21.3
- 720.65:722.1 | 21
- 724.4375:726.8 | 21.5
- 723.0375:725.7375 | 21.9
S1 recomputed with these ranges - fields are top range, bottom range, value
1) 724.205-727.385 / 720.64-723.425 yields 1.02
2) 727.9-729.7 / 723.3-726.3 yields 1.06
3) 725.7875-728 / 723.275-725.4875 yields 0.96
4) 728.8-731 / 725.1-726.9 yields 1.08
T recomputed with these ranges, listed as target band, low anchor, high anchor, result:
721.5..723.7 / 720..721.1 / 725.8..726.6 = -0.13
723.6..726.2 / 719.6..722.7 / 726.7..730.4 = -0.06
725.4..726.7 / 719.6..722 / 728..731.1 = 0.04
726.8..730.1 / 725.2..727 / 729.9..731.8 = -0.17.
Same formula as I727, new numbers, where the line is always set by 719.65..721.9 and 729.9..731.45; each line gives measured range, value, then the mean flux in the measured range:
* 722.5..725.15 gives -0.06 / 22.1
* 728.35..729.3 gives -0.07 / 23.2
